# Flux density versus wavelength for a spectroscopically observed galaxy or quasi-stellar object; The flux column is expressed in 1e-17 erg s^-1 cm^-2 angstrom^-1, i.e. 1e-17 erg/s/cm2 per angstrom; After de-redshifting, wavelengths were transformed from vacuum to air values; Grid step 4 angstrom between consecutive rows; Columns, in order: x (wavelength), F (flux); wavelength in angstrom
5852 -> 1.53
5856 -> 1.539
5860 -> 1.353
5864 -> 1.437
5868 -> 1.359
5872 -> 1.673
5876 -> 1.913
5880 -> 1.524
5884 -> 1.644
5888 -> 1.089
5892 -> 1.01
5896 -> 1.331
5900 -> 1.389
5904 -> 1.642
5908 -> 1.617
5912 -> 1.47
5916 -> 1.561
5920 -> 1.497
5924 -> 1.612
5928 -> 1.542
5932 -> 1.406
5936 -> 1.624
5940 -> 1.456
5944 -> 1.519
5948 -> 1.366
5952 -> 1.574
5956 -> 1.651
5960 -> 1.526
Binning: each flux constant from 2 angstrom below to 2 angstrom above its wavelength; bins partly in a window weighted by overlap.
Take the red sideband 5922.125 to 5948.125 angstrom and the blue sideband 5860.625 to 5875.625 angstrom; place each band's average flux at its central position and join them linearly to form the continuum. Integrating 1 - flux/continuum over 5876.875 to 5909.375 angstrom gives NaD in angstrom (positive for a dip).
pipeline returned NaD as 2.14 angstrom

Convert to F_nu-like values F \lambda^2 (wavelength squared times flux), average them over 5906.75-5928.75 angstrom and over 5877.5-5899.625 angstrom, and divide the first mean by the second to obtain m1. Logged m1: 1.17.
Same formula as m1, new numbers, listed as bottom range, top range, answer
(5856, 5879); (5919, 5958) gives 1.01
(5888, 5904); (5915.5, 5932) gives 1.22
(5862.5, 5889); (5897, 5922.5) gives 1.00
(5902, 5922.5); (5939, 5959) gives 0.99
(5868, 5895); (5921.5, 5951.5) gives 1.05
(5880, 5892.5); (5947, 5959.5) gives 1.20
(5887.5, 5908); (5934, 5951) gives 1.13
